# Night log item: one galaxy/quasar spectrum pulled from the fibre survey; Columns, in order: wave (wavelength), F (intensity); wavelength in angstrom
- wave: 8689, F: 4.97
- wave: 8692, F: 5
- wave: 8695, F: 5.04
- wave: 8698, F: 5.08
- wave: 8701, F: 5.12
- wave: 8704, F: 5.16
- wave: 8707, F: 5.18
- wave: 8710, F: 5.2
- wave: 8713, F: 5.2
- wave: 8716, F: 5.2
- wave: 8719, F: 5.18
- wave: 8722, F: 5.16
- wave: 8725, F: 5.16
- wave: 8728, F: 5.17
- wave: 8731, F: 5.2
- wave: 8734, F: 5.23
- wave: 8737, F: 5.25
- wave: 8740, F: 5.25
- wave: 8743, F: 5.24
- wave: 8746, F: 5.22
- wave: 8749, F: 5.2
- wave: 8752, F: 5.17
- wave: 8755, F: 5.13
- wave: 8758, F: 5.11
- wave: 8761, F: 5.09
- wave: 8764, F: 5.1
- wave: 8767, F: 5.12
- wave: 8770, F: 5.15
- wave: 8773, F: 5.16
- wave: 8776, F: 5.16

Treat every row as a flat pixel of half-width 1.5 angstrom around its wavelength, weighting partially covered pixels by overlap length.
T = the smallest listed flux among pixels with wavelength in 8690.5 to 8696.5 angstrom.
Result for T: 5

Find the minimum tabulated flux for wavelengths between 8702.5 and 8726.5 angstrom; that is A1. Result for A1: 5.16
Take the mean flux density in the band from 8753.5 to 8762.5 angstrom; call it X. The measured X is 5.11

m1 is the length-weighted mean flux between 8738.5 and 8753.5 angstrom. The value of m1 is 5.22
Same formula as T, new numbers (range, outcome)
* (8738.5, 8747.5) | 5.22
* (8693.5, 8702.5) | 5.04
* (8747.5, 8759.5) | 5.11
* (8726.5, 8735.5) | 5.17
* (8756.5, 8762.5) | 5.09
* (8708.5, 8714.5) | 5.2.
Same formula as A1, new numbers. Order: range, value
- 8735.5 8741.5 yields 5.25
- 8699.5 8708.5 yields 5.12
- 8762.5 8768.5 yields 5.1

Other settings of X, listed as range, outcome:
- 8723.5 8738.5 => 5.2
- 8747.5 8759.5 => 5.15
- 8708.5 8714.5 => 5.2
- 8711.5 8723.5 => 5.18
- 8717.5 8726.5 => 5.17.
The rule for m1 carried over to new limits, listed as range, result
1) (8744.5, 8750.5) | 5.21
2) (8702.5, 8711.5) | 5.18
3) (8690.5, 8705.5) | 5.08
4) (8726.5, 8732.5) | 5.18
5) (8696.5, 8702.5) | 5.1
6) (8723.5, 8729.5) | 5.17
